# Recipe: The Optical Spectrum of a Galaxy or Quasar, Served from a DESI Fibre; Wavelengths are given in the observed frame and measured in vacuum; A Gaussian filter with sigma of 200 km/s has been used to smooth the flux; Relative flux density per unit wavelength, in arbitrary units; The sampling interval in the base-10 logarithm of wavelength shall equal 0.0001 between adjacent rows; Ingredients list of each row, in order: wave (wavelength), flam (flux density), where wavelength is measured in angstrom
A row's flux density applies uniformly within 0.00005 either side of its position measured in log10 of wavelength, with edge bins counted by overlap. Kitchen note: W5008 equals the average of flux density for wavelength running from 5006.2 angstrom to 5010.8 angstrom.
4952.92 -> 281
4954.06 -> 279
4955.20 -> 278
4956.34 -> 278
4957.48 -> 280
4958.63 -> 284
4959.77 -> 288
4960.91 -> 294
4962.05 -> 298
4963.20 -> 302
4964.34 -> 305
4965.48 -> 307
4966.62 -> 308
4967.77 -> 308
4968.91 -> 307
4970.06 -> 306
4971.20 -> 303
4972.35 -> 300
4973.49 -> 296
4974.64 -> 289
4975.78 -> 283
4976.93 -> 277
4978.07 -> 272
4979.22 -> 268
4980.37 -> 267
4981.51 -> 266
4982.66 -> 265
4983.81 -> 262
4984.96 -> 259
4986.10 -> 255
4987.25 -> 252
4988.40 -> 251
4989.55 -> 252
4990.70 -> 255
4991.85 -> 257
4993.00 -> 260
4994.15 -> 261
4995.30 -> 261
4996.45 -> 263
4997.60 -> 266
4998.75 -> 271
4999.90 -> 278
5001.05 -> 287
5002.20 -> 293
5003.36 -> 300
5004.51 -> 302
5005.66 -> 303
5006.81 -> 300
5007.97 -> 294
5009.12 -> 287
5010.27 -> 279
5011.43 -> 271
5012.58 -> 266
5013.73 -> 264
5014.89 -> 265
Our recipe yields 290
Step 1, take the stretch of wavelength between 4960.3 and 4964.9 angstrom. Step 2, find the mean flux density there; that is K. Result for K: 300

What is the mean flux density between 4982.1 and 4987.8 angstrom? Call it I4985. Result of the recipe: 259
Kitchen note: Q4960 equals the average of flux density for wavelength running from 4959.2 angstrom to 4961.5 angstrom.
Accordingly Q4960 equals 292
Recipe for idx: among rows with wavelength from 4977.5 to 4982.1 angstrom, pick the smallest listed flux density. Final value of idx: 266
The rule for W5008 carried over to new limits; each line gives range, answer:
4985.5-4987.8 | 254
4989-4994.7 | 257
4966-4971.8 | 306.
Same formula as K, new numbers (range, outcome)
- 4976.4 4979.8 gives 272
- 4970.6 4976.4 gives 294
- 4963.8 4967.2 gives 307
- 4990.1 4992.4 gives 256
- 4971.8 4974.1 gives 298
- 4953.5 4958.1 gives 278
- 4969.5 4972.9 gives 303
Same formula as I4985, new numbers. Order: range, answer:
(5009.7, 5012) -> 274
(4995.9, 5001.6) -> 273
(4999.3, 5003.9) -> 289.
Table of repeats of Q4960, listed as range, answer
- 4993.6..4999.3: 264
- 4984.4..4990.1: 254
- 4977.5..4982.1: 268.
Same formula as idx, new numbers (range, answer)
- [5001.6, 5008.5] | 293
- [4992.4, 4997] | 260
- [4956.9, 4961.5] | 280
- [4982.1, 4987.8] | 252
